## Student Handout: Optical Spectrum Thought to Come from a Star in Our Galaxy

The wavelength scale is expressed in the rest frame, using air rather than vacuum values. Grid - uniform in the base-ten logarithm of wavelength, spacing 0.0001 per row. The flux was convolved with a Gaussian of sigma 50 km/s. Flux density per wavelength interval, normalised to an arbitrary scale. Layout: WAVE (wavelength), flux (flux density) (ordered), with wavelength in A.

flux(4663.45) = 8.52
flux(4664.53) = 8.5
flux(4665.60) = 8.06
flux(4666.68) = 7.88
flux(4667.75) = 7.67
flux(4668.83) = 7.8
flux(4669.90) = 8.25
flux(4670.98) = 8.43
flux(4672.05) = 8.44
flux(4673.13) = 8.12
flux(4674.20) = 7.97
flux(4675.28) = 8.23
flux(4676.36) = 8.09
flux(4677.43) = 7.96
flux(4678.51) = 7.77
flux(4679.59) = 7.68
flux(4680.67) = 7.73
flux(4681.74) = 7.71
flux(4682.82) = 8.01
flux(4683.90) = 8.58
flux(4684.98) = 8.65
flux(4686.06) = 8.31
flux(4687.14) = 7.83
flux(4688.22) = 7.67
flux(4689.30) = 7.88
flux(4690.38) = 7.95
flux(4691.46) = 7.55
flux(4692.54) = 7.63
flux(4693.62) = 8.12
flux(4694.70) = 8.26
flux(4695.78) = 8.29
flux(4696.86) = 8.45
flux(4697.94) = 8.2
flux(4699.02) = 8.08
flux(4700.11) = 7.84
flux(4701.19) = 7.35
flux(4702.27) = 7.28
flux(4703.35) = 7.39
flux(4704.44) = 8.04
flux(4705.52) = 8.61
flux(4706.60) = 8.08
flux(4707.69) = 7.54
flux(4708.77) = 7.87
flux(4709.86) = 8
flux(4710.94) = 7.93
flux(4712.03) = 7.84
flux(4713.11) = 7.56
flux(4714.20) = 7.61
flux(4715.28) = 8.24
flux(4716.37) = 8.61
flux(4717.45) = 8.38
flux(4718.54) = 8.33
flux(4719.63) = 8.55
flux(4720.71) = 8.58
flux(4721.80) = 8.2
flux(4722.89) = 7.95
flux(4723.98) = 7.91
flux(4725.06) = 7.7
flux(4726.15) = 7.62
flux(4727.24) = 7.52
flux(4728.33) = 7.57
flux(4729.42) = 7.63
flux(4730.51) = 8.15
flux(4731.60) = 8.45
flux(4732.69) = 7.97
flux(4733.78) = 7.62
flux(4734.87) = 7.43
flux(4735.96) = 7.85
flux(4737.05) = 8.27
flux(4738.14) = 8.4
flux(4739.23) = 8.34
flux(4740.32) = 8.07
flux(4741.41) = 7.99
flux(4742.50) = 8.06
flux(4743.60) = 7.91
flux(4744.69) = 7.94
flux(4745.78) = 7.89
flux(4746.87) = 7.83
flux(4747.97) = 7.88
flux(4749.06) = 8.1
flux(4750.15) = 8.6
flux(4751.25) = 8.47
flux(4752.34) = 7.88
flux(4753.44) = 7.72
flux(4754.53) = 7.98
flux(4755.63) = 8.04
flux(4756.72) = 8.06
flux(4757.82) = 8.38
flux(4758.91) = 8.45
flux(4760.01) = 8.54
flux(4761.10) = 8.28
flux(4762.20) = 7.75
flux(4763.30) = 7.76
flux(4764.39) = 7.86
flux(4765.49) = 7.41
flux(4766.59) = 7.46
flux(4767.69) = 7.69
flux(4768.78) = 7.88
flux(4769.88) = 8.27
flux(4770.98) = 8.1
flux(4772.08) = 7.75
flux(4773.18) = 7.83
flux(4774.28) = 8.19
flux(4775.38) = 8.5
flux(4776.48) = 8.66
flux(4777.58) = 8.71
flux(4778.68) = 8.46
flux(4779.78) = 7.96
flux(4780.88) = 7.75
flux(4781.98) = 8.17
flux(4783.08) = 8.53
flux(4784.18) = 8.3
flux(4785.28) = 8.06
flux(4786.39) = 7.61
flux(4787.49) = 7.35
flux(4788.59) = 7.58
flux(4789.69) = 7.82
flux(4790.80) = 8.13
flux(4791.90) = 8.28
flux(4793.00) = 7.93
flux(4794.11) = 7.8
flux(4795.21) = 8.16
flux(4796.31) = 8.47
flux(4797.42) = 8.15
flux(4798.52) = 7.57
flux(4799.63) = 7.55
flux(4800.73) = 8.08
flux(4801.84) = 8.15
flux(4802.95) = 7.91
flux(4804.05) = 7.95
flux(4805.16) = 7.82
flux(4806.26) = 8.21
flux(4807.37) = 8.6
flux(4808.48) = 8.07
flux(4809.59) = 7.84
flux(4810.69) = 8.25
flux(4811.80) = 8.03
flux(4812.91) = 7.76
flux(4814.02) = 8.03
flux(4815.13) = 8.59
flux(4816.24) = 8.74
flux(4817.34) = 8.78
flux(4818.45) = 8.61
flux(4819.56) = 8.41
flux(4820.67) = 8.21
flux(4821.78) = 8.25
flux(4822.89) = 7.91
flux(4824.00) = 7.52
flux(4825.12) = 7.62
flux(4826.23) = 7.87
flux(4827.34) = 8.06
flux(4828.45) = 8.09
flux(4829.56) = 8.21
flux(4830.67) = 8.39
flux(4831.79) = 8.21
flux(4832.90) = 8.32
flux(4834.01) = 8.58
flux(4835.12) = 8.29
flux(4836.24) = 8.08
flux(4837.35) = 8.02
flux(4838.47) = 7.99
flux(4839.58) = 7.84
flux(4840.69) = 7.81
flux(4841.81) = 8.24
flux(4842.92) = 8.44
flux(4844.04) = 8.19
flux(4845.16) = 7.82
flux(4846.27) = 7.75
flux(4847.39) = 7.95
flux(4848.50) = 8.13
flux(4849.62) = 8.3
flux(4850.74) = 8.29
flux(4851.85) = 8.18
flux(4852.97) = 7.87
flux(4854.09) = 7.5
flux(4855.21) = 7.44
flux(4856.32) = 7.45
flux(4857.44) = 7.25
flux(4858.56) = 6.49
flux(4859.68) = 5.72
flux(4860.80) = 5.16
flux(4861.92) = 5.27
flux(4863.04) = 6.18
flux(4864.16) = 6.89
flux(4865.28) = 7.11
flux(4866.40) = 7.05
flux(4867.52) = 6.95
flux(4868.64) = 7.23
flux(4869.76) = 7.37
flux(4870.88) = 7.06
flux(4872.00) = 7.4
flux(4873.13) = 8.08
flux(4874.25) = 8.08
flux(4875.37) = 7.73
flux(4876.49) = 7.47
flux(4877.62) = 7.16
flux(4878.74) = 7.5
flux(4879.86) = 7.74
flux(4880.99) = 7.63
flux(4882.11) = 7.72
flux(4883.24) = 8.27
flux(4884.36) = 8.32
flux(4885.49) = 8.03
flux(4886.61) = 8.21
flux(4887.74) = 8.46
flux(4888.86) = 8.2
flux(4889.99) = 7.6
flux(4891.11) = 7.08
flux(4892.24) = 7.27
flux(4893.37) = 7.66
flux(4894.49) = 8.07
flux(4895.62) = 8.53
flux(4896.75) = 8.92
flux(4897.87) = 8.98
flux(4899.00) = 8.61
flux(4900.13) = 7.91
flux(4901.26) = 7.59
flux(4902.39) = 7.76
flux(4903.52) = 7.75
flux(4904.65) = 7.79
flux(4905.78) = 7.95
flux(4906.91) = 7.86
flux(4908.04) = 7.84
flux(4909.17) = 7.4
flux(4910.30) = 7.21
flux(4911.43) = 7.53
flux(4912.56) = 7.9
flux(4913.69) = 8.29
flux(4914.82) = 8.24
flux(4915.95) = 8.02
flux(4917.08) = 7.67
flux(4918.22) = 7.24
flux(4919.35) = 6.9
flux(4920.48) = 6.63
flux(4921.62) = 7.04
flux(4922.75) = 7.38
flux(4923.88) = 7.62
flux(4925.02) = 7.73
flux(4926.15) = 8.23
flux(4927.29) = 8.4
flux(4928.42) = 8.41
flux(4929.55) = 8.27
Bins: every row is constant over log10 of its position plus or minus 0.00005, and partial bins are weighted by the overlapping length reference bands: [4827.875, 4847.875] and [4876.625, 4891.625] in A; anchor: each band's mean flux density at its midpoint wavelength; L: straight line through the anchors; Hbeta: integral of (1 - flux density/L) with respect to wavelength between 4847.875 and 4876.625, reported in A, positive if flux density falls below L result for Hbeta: 2.7 A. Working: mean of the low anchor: 8.12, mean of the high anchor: 7.83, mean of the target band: 7.22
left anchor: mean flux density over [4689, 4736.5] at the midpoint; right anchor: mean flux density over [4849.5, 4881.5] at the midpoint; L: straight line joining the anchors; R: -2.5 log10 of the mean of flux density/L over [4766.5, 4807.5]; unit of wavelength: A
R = -0.06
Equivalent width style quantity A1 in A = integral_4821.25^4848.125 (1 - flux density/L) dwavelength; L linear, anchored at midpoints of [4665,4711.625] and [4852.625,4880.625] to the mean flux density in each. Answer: -3.0 A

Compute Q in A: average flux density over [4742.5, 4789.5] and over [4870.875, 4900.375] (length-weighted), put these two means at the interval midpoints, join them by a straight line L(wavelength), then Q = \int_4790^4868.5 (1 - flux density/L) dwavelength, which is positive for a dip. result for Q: 1.4 A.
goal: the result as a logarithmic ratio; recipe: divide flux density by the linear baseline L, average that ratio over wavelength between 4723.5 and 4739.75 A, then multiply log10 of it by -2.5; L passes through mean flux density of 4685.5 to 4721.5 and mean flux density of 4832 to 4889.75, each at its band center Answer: 0.00 mag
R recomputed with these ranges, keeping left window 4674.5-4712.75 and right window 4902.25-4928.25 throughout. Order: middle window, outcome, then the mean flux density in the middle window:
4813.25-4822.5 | -0.08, 8.43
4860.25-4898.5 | 0.03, 7.55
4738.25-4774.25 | -0.02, 8.01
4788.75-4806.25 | -0.02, 7.98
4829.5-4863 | 0.01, 7.67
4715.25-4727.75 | -0.03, 8.13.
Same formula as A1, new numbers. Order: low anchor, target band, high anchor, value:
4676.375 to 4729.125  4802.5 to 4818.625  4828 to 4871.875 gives -1.1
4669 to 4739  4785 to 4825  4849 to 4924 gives -1.5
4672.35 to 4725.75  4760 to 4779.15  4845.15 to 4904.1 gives -0.5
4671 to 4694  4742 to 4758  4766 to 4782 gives 0.0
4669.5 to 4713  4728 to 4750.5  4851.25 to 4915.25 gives -0.3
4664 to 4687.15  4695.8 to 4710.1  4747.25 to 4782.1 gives 0.3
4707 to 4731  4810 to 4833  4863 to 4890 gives -1.3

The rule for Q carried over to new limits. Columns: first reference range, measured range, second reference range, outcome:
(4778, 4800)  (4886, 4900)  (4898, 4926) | -0.7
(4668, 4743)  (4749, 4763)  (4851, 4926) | -0.5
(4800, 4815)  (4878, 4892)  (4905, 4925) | -0.3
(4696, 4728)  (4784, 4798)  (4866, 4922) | -0.2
